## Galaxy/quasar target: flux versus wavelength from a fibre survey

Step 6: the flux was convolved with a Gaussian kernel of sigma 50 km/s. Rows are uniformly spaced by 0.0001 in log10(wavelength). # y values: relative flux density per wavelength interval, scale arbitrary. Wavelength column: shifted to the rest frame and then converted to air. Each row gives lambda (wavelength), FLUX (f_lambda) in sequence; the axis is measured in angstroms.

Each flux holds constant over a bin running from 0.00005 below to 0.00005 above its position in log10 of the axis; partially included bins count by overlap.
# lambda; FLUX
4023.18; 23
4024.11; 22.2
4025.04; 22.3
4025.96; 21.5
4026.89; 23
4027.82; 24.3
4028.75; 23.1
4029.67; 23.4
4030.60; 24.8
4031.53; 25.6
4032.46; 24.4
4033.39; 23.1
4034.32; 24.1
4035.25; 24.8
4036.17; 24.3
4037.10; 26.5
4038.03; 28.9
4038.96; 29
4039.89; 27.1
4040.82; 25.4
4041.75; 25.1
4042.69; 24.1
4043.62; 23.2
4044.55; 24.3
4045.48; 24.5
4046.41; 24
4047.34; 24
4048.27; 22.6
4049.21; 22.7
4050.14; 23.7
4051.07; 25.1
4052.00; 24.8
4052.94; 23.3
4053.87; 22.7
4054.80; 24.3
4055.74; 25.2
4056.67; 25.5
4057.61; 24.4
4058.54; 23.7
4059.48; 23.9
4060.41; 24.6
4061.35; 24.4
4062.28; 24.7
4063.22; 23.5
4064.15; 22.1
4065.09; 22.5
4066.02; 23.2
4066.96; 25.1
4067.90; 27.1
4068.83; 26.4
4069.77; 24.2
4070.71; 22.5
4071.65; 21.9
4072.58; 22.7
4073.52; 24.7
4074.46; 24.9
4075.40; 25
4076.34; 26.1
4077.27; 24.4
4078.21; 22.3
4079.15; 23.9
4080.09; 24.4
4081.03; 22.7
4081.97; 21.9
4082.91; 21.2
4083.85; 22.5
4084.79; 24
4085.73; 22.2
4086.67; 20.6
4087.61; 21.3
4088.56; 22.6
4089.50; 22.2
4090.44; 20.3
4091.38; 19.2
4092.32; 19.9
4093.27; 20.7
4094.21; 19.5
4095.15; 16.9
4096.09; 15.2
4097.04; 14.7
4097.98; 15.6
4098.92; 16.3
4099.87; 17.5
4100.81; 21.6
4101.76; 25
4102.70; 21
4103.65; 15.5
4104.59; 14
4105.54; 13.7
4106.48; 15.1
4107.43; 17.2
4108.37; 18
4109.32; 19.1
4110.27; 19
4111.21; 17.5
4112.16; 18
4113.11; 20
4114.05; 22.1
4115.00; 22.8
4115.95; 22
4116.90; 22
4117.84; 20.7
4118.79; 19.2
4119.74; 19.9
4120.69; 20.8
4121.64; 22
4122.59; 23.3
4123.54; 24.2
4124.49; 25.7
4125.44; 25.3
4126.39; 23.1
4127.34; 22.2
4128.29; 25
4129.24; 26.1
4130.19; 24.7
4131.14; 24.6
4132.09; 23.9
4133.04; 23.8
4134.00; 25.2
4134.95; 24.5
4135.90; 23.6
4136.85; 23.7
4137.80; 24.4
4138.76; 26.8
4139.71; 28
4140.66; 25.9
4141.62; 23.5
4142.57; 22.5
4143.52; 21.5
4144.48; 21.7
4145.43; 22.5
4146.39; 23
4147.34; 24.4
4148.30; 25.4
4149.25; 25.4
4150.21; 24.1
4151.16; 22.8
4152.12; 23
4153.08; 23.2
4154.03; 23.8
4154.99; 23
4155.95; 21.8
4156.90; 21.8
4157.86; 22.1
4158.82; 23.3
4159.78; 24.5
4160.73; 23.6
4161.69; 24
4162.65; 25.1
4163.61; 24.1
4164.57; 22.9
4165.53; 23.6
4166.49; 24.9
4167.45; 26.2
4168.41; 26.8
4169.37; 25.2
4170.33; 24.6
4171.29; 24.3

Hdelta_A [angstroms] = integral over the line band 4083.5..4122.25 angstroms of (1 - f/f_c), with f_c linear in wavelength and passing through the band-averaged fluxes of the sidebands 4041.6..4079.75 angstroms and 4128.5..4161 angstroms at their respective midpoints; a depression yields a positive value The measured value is 7.3 angstroms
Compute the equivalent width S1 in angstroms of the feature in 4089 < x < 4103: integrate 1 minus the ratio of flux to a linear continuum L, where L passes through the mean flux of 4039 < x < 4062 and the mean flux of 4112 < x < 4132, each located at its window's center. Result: 2.6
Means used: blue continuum 24.4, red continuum 22.7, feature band 19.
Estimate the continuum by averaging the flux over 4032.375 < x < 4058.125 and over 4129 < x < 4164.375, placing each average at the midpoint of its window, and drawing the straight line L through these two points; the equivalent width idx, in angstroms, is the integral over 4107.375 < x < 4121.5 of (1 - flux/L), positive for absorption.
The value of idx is 2.4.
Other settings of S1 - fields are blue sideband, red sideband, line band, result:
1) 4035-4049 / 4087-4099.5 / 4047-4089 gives -3.49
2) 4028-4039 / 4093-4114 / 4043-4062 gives -0.83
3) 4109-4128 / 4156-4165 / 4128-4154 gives -1.92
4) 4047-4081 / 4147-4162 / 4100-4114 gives 3.23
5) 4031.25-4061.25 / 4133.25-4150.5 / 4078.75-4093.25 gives 1.53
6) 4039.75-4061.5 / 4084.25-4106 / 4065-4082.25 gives -1.98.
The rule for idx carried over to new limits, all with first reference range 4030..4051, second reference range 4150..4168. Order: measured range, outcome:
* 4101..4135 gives 3.88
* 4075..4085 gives 0.38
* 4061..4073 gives 0.33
